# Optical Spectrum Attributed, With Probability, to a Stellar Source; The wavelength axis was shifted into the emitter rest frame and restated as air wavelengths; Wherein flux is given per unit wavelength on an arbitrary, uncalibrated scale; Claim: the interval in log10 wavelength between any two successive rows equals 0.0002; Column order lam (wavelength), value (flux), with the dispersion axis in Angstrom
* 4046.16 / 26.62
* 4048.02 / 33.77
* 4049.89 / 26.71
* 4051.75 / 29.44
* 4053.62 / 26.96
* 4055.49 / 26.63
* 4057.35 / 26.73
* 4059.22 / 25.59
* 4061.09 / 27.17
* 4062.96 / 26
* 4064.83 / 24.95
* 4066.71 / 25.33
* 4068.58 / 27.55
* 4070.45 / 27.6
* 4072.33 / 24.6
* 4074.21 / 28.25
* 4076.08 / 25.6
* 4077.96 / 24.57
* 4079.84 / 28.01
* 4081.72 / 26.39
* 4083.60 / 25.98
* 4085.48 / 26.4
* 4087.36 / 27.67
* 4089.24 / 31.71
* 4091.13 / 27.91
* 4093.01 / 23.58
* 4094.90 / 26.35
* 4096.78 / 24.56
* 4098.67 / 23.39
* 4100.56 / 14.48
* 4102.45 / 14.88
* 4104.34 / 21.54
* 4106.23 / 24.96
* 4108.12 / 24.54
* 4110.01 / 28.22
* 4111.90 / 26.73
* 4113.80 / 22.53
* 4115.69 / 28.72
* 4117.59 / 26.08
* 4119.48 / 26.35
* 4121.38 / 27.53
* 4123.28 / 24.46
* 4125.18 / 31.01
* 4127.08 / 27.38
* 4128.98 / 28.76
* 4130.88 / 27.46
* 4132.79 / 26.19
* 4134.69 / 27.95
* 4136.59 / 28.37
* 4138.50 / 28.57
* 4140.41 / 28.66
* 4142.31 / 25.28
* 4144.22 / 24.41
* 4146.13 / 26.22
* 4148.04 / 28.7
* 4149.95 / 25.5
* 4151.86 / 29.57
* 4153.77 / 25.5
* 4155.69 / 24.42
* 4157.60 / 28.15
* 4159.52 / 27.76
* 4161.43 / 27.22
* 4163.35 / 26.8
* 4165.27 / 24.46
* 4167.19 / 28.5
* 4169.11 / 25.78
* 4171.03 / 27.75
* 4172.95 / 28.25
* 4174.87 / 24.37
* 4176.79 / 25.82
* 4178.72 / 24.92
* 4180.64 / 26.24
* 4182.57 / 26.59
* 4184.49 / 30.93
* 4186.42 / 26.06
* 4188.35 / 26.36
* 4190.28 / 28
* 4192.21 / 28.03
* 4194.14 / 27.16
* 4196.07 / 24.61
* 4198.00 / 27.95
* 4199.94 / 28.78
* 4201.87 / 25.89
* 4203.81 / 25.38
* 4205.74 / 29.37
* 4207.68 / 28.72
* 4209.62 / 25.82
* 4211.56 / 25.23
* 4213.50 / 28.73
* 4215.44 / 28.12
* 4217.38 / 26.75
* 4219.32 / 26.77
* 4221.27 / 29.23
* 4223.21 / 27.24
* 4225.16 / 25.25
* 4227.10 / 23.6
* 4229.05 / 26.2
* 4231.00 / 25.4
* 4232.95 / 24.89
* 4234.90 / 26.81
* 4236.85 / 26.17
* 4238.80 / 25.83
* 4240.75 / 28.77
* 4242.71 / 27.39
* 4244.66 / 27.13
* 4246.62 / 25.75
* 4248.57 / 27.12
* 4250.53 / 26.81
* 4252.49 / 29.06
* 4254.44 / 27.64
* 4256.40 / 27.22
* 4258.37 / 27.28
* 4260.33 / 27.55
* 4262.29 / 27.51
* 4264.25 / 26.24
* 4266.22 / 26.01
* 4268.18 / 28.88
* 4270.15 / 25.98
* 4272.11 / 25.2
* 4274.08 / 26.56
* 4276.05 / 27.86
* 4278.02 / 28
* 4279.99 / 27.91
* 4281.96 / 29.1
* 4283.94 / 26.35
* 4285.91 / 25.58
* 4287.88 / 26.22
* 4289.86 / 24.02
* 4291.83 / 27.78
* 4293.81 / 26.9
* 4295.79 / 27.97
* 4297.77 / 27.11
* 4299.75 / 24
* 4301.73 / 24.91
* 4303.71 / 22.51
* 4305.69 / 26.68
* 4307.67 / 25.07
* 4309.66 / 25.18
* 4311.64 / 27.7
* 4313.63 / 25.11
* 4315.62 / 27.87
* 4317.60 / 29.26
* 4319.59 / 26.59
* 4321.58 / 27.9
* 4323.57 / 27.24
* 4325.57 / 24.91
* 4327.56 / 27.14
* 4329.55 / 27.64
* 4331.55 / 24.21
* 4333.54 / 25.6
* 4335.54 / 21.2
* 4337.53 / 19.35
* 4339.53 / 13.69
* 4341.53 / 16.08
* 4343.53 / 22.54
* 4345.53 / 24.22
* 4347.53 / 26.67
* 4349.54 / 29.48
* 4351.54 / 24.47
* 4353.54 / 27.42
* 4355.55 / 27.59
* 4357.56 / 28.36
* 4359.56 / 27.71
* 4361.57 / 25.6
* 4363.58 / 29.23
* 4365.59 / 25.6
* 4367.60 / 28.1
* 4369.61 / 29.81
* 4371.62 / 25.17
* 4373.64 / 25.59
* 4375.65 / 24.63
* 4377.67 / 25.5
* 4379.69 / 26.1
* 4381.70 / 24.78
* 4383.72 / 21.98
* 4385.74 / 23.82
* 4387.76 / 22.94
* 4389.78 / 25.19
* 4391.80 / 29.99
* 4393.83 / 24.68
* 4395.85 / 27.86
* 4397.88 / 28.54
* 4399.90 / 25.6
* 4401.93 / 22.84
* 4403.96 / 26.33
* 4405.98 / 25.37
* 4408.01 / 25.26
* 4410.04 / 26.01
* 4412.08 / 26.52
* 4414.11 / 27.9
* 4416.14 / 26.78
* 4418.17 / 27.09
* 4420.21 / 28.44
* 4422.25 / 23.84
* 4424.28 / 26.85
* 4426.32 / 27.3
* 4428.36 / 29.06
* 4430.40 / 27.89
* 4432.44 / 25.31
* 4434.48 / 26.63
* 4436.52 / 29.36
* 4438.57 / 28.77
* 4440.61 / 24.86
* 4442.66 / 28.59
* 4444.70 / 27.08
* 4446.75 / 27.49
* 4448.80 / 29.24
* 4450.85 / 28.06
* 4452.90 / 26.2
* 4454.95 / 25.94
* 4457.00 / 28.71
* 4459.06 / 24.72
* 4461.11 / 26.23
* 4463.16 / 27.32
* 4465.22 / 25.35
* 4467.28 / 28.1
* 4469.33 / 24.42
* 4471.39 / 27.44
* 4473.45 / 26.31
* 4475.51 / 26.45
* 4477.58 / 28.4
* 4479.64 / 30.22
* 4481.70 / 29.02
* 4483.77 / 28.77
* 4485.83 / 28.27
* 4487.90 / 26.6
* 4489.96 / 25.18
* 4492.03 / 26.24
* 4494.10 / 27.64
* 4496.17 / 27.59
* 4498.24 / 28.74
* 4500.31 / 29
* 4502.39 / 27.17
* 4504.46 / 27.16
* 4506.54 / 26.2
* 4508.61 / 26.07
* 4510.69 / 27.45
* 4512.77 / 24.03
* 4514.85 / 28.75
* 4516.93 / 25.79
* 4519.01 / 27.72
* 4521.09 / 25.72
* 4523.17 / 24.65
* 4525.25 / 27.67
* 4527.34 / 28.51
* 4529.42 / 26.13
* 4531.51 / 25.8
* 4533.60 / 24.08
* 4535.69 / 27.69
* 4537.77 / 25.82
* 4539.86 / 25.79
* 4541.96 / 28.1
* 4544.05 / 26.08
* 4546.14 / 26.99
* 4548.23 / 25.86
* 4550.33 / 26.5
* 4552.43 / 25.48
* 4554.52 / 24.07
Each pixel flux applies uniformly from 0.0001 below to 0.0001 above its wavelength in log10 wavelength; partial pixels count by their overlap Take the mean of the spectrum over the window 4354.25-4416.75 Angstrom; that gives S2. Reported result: 26.2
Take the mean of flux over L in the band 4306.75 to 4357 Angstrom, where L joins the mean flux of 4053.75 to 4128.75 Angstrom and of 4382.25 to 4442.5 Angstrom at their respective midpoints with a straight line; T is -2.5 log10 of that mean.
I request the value 0.05 mag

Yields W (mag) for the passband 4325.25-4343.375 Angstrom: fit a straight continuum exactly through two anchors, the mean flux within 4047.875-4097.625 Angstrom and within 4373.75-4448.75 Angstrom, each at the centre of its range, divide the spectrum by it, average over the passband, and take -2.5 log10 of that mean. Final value 0.19 mag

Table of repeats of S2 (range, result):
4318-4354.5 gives 24.3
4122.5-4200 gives 27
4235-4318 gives 26.7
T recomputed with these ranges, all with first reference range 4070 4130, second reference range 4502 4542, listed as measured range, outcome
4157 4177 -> -0.04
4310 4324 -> -0.05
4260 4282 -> -0.05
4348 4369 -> -0.05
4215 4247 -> -0.03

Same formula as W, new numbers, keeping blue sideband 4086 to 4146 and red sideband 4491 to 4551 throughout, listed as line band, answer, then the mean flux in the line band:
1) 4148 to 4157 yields -0.03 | 26.6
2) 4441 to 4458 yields -0.04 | 27.6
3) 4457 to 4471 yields 0.01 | 26.3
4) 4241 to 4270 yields -0.05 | 27.3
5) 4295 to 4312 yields 0.03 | 25.6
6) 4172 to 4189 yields -0.03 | 26.6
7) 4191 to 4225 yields -0.05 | 27.2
